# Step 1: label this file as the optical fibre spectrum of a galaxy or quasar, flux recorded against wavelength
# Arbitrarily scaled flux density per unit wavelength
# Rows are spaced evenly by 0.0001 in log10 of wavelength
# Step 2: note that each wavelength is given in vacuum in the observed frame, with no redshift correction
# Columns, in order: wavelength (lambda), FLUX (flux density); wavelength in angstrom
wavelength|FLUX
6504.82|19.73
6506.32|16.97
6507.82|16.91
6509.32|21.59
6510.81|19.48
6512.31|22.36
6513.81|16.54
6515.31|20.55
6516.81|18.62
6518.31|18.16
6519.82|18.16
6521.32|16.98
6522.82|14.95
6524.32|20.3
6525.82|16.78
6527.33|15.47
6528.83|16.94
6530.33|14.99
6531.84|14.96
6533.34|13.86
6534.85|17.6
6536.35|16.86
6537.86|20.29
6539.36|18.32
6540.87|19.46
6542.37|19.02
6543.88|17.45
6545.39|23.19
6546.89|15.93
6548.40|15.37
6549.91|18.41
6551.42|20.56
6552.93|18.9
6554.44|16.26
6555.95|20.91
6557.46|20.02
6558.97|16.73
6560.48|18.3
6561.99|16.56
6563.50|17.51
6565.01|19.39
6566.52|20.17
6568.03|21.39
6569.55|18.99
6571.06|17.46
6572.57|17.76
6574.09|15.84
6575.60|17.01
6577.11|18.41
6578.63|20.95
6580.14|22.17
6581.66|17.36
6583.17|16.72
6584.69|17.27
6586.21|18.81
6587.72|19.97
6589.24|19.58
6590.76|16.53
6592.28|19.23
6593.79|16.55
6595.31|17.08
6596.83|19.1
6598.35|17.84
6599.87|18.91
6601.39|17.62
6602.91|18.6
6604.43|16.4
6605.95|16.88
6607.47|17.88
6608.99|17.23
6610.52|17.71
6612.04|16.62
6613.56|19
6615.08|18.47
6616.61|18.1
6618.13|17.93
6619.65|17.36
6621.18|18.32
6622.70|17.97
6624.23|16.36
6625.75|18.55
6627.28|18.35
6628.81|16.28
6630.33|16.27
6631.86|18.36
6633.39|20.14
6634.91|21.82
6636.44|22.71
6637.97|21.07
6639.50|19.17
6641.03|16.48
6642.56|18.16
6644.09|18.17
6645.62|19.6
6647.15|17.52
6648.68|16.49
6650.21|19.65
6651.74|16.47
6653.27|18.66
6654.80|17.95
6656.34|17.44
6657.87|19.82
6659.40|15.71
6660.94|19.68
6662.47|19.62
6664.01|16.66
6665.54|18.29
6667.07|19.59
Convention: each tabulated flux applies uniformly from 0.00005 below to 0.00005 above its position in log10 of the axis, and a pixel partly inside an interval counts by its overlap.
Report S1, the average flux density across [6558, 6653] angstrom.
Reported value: 18.3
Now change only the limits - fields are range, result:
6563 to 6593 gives 18.6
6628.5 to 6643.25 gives 19.1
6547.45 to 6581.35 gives 18.6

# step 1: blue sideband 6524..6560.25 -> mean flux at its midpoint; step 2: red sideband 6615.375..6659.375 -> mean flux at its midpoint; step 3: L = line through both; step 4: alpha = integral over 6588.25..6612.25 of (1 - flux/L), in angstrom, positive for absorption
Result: 0.5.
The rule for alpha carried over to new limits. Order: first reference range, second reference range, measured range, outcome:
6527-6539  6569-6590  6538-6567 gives -2.1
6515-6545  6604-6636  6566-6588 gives -1.1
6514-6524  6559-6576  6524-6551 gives 0.8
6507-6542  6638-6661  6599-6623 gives 0.3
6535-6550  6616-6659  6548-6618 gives 0.6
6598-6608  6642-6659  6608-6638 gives -0.8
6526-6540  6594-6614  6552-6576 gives -1.8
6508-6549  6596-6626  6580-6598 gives -0.4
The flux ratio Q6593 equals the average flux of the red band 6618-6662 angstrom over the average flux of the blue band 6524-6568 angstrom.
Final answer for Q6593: 1.02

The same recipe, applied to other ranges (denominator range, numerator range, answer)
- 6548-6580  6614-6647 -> 1.00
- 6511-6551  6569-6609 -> 1.02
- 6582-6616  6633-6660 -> 1.05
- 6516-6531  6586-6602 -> 1.07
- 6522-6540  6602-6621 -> 1.06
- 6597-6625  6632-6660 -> 1.05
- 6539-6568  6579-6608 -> 0.98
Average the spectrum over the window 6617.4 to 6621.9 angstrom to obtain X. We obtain 17.9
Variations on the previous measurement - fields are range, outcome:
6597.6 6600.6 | 18.4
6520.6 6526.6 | 17.2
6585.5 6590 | 19.5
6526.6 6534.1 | 15.2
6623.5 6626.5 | 17.5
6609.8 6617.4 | 18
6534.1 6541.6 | 18.5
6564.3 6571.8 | 19.5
